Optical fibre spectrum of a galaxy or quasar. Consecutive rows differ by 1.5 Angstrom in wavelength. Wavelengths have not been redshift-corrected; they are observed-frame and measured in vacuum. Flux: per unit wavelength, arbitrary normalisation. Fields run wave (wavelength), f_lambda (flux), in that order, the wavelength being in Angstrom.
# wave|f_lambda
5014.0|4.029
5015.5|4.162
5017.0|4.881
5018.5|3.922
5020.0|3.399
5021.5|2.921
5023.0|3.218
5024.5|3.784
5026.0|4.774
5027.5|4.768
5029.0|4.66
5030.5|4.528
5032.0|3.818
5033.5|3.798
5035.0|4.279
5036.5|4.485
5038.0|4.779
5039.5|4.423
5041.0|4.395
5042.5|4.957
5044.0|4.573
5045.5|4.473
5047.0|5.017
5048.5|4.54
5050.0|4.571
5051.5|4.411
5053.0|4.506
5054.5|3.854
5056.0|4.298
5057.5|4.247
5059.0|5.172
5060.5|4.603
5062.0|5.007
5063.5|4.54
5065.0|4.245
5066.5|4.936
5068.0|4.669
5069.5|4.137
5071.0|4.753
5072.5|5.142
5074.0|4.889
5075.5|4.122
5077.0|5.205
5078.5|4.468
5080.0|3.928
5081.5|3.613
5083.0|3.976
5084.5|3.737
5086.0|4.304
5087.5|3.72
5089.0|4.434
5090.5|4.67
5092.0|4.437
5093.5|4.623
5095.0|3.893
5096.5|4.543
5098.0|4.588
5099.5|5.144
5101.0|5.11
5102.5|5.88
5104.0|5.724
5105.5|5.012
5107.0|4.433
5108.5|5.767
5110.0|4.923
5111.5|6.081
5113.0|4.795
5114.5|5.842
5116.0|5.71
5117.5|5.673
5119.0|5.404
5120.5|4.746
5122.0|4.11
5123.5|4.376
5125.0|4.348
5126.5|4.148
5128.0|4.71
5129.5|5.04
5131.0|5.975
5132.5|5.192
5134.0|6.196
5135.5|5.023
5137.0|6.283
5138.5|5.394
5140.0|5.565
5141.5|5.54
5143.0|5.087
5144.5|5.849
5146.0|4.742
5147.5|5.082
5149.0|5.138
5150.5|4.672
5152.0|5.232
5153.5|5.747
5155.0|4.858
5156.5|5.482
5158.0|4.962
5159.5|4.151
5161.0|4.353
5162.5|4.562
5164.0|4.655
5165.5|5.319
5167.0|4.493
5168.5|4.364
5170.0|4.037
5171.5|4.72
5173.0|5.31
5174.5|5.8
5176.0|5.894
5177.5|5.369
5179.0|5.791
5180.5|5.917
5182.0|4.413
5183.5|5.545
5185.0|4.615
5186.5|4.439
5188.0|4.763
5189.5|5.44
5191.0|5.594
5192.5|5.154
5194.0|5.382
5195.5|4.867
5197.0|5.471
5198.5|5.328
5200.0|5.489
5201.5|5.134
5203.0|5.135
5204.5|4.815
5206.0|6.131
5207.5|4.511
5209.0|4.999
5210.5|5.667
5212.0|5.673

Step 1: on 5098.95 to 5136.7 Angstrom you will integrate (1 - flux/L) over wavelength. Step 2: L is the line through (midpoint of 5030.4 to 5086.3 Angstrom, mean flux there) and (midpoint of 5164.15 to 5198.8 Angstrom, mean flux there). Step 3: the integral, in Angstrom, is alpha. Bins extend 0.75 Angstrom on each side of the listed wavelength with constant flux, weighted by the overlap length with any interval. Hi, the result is -3.25 Angstrom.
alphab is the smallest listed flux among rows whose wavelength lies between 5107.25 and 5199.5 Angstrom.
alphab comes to 4.037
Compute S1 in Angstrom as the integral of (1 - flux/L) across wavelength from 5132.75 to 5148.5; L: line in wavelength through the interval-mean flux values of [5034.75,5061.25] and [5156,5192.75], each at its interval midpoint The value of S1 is -1.9 Angstrom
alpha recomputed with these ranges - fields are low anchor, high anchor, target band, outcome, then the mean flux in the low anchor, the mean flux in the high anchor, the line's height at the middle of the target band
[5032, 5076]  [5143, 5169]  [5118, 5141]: -1.3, 4.54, 4.93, 4.83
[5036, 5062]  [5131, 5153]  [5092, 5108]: 0.4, 4.56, 5.38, 5.01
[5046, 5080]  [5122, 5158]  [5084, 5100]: 1.5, 4.59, 5.18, 4.81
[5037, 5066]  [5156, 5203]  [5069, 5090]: 1.6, 4.56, 5.06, 4.67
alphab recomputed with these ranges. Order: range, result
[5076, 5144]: 3.613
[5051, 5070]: 3.854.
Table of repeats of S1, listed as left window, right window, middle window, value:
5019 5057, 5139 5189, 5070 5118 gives -1.5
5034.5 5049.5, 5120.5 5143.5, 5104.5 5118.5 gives -1.0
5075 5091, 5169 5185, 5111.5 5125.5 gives -1.5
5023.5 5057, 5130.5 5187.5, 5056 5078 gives -0.4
